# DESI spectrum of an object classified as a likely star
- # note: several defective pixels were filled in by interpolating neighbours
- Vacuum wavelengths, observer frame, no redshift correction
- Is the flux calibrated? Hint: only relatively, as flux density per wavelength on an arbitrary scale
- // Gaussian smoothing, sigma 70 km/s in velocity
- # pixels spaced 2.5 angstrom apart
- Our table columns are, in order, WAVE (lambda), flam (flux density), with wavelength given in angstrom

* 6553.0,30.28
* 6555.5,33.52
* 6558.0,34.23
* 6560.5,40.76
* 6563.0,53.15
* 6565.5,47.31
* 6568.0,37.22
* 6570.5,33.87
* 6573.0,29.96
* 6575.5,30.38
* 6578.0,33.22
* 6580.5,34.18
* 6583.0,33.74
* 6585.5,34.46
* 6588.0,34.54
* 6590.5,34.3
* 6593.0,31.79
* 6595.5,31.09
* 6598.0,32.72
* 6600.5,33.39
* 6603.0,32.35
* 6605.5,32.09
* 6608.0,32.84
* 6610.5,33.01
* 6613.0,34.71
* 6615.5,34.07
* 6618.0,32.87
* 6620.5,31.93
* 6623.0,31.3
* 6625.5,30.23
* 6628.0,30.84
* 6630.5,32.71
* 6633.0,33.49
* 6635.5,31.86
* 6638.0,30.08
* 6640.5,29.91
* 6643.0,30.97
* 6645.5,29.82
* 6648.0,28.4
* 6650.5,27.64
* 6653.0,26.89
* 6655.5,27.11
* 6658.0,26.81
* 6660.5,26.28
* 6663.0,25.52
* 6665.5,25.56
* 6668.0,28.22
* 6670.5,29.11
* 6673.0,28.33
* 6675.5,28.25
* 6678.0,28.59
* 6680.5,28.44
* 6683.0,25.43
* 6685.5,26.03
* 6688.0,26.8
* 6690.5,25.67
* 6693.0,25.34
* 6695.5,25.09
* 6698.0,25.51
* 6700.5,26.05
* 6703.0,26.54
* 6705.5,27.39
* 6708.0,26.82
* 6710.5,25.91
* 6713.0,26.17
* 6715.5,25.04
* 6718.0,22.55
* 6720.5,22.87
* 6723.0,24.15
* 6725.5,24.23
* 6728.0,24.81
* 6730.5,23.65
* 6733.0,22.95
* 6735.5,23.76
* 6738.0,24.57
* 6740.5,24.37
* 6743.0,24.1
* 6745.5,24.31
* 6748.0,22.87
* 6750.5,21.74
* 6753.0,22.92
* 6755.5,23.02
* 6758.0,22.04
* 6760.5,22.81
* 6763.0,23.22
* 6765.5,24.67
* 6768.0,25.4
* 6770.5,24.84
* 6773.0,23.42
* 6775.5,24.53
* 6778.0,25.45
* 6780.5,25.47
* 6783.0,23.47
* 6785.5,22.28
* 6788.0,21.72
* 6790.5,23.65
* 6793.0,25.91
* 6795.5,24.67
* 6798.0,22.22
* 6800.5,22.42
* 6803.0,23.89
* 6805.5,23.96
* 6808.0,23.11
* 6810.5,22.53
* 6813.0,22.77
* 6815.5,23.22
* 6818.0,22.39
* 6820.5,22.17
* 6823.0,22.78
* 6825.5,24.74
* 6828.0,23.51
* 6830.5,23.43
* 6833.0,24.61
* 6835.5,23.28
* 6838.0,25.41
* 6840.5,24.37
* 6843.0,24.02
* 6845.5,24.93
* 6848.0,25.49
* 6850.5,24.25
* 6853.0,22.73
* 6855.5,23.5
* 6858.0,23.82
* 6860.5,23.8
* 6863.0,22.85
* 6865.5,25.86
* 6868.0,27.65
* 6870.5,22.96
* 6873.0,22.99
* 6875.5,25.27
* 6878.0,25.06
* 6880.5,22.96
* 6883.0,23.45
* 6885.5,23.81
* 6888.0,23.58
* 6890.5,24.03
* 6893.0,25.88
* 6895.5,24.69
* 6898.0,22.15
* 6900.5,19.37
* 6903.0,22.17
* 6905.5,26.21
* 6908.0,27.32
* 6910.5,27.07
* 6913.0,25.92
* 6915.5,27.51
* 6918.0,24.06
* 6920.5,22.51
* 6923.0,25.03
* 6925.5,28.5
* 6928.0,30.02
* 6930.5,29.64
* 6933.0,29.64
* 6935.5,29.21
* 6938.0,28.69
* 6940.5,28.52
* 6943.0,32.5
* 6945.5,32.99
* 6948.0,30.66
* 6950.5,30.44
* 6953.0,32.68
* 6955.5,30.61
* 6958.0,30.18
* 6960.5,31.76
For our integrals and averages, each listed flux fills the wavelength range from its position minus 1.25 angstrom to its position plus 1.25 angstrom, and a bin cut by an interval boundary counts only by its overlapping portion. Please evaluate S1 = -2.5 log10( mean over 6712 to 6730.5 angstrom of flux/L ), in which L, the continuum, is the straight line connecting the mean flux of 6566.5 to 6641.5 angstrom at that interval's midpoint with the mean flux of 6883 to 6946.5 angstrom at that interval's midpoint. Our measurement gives 0.24 mag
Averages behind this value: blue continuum 32.7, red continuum 26.4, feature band 24.2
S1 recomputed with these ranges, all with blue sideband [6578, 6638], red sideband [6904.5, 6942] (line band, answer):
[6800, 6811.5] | 0.25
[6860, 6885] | 0.16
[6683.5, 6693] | 0.20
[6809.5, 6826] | 0.26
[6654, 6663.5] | 0.20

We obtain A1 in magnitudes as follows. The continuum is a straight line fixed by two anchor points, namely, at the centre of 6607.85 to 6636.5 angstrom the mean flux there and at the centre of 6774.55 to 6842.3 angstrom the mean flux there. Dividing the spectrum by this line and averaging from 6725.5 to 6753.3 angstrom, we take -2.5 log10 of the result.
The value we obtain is 0.14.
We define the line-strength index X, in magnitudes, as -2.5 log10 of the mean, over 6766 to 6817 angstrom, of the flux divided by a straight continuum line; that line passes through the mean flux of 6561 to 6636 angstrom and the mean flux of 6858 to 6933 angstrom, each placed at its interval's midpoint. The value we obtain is 0.18 mag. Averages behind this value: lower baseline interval 34.1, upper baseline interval 25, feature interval 23.8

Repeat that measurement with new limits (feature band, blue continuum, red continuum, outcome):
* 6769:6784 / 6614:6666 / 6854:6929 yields 0.10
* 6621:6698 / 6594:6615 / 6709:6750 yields 0.02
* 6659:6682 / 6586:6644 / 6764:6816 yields 0.08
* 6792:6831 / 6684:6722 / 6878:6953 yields 0.12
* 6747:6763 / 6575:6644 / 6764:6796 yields 0.13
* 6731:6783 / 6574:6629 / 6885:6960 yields 0.25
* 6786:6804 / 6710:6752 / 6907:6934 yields 0.07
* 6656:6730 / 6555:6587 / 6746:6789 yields 0.10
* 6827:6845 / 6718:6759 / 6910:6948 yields 0.08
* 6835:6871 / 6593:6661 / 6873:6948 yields 0.12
